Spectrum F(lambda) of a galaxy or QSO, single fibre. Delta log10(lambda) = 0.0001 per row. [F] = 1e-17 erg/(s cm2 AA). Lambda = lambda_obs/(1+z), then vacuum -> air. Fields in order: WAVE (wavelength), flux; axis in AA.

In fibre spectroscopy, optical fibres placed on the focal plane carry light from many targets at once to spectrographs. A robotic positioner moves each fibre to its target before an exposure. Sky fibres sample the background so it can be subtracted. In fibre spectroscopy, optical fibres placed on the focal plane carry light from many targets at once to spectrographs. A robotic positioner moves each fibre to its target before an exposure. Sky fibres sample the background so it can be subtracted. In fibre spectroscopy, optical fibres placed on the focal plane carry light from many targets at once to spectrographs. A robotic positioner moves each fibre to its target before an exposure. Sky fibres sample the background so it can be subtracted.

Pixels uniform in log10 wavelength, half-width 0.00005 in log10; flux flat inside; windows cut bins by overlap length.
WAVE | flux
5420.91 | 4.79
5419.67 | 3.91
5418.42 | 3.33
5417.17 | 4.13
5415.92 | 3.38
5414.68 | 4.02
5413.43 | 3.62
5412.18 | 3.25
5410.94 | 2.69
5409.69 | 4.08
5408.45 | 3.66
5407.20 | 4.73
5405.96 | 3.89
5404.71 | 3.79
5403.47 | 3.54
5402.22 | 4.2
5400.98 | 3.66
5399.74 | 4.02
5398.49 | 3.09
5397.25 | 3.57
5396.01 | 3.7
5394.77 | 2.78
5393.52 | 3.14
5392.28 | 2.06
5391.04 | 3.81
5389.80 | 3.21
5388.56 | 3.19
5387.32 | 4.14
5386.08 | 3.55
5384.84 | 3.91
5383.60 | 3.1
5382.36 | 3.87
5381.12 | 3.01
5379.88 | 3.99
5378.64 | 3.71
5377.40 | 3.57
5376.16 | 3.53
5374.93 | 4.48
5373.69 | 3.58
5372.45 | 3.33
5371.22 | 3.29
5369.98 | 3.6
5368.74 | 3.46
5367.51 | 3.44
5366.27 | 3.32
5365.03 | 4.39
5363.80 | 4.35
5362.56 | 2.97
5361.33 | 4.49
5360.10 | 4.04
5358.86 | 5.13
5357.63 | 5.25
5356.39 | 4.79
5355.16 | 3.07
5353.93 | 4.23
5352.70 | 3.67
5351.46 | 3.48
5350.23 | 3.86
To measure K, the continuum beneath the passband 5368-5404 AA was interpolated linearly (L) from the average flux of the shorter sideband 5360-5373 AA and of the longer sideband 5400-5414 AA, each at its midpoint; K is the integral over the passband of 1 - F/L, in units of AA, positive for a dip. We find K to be 1.9 AA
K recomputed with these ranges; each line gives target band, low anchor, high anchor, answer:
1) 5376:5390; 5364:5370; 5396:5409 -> 0.6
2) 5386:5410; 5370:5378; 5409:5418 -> 0.1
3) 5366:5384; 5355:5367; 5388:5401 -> 1.2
